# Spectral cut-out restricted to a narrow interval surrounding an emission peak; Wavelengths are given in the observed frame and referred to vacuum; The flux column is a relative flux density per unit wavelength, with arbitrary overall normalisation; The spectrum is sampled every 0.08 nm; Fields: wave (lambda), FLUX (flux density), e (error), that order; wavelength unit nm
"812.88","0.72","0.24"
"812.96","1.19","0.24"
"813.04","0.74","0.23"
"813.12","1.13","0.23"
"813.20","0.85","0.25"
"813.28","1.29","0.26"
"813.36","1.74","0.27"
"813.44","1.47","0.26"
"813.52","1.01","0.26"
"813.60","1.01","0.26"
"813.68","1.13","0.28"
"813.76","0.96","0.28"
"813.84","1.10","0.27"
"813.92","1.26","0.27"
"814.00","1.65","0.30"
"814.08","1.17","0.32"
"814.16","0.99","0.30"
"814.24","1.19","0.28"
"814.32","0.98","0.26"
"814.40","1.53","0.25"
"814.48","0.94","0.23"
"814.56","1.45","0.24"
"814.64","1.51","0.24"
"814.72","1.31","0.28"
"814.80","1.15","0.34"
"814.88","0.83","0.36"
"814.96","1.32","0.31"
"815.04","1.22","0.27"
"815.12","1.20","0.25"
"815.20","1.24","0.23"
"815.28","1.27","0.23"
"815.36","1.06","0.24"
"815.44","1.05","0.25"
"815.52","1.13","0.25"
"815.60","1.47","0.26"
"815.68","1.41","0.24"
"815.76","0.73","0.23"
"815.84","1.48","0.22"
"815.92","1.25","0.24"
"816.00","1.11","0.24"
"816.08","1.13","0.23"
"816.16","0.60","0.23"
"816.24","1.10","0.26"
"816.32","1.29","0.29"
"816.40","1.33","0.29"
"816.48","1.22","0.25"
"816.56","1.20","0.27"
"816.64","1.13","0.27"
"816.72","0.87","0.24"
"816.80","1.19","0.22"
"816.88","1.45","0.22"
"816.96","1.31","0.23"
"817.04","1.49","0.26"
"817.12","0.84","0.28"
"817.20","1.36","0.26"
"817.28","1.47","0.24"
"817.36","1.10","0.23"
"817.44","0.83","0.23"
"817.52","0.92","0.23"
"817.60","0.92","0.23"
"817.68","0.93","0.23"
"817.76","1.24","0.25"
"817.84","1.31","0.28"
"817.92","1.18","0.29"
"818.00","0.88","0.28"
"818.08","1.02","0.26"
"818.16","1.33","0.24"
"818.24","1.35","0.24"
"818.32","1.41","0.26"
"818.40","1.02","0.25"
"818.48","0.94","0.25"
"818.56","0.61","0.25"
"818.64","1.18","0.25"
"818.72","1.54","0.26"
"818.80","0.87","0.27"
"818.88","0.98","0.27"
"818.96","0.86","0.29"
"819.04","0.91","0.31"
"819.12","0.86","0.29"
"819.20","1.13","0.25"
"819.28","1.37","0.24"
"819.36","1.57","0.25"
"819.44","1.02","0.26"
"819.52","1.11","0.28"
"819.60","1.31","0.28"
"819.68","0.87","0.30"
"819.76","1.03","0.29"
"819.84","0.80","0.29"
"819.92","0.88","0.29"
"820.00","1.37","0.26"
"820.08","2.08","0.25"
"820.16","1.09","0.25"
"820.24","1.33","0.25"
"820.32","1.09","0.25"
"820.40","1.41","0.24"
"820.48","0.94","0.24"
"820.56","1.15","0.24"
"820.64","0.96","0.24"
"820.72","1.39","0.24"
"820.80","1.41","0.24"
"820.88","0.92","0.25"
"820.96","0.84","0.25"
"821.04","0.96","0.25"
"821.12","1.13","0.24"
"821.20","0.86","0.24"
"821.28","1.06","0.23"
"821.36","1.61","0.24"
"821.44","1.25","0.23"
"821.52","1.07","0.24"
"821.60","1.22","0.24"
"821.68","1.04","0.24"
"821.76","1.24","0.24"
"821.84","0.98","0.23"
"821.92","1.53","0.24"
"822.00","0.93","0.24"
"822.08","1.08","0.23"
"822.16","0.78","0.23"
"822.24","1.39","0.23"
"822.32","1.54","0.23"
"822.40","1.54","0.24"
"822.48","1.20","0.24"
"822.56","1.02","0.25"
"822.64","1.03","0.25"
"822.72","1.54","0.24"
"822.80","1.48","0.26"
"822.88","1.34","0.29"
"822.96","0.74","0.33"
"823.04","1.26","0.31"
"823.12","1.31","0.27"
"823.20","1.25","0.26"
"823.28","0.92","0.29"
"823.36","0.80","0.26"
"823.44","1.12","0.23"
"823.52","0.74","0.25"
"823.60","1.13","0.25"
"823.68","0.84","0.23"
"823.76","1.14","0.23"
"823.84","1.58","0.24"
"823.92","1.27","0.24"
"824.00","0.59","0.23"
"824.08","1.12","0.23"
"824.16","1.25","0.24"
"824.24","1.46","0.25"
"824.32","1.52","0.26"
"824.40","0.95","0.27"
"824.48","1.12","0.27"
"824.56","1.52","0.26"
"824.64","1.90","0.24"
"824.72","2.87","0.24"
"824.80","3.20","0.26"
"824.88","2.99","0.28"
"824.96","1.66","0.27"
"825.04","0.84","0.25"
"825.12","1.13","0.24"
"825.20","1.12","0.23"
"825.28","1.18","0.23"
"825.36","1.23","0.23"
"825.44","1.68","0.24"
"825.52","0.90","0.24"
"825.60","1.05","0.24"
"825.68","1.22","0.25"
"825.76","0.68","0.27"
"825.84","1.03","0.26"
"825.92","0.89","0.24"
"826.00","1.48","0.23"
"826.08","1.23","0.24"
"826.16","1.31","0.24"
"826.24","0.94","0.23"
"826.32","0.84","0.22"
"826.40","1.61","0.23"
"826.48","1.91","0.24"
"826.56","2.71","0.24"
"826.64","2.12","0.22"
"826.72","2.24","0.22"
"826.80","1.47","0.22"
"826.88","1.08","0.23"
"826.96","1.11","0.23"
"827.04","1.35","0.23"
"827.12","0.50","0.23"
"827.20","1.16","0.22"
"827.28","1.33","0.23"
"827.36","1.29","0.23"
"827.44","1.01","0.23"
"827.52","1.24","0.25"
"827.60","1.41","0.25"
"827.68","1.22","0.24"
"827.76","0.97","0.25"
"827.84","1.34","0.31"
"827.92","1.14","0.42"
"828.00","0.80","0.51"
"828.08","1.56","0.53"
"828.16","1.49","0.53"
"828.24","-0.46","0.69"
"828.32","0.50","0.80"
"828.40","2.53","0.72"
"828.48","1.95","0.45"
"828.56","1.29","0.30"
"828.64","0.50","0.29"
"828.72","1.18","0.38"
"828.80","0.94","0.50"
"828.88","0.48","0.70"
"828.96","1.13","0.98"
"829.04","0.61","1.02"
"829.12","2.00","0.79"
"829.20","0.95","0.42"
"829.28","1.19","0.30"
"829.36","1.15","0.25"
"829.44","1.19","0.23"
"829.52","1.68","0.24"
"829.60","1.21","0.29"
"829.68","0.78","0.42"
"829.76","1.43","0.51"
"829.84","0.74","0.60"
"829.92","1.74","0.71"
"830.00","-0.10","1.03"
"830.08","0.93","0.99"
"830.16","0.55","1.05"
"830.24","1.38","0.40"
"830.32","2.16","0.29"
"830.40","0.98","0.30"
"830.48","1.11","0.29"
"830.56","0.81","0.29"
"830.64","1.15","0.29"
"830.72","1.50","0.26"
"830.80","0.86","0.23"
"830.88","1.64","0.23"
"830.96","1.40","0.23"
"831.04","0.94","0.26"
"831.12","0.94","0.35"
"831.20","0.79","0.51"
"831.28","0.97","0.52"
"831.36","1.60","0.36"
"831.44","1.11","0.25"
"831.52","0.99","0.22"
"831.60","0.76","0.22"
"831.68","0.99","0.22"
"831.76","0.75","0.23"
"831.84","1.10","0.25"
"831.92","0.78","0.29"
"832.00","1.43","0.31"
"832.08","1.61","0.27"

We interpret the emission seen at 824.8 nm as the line [S II]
